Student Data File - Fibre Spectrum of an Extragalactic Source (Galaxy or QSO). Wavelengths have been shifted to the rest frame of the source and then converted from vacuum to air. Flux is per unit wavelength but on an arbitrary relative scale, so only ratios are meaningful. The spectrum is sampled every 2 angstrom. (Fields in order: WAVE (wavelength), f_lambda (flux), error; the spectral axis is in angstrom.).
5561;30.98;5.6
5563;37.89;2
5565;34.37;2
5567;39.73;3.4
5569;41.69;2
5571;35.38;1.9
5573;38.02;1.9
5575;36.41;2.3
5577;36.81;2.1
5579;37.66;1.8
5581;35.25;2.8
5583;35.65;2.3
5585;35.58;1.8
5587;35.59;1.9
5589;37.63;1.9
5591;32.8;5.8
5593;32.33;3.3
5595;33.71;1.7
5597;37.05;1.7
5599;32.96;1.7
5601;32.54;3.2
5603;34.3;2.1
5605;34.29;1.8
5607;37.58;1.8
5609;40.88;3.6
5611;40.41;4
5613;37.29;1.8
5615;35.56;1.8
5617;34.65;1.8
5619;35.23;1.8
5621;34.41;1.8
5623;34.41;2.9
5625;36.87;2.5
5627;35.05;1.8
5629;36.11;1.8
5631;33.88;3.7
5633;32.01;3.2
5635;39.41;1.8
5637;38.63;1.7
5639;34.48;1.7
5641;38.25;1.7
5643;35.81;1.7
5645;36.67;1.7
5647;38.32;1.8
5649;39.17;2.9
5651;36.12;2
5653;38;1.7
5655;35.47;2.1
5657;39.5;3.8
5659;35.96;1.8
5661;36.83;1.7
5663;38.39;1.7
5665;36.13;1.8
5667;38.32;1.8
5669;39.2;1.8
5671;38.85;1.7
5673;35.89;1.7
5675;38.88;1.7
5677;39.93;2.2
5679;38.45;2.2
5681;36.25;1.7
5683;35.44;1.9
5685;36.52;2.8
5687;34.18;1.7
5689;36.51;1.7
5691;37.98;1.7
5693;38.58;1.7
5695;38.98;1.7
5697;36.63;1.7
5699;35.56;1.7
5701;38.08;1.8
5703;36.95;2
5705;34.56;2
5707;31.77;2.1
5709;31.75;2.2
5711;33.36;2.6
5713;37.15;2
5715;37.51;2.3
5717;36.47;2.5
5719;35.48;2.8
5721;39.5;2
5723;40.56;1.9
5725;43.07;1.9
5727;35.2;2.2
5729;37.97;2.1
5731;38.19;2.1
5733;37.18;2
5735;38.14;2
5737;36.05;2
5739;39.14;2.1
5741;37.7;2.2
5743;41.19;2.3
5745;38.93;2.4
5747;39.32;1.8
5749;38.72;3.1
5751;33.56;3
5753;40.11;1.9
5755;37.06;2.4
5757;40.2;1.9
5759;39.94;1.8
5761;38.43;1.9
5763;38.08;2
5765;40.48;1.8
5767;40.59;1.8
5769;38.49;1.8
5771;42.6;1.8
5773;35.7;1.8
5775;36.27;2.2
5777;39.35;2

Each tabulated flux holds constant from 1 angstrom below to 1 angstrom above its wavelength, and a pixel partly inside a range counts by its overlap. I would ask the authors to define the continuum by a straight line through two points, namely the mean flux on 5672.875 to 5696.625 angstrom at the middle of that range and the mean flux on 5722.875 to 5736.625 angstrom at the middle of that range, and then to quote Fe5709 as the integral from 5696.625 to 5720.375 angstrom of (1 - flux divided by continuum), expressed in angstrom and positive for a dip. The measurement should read 1.5 angstrom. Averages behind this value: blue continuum 37.3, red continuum 38.4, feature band 35.5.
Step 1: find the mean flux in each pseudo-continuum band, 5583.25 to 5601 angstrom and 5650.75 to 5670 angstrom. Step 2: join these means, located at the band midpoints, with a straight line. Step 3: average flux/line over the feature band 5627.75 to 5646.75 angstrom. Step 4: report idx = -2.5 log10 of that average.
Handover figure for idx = 0.01 mag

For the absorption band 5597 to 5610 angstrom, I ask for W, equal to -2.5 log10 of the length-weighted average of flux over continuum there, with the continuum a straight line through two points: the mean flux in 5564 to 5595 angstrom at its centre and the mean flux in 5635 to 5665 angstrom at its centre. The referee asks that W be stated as 0.03 mag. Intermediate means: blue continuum 36.2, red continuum 37.3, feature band 35.6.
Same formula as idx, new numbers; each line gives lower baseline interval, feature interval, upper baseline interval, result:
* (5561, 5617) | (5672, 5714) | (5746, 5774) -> 0.04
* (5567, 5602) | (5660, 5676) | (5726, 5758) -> -0.02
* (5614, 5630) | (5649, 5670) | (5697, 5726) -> -0.05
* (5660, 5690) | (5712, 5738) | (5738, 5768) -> 0.01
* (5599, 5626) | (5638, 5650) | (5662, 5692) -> -0.01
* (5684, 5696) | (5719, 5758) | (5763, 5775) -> 0.00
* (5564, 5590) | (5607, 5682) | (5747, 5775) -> 0.02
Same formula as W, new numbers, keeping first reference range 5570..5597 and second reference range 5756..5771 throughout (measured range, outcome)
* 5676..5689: 0.032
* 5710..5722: 0.059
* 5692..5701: 0.019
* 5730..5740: 0.037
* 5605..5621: -0.020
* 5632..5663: 0.002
